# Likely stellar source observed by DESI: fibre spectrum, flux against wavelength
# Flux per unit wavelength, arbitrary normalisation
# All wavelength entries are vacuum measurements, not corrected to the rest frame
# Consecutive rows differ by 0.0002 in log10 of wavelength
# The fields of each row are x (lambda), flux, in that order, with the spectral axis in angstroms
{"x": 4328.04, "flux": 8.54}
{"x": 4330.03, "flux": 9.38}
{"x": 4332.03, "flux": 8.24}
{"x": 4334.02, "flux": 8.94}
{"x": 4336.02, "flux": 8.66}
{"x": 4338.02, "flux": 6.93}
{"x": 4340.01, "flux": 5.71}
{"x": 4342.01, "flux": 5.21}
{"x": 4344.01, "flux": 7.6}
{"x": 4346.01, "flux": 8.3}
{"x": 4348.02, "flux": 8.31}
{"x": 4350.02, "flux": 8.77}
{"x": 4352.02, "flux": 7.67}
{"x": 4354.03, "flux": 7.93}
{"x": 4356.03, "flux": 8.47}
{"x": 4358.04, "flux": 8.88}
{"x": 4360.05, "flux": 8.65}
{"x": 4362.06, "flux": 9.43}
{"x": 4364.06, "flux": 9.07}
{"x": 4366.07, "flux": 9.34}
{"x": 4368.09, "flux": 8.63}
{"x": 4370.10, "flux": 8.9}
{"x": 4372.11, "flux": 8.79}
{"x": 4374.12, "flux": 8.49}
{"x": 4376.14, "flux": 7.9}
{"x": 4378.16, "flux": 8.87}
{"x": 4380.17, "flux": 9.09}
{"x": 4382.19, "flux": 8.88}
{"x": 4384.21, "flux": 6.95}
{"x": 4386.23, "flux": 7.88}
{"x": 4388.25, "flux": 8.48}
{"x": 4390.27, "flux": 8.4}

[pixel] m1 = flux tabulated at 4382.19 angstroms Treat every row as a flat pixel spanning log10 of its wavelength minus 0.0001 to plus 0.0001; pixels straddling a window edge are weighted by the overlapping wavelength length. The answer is 8.88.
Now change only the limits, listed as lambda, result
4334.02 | 8.94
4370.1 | 8.9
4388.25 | 8.48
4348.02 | 8.31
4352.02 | 7.67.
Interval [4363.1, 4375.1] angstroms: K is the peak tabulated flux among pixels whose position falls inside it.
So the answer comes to 9.34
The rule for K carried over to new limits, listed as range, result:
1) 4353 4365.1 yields 9.43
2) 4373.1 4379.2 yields 8.87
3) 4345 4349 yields 8.31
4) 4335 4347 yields 8.66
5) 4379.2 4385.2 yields 9.09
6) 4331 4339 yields 8.94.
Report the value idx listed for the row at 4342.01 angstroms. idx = 5.21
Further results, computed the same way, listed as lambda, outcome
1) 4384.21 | 6.95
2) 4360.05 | 8.65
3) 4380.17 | 9.09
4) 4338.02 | 6.93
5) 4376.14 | 7.9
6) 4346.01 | 8.3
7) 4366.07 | 9.34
